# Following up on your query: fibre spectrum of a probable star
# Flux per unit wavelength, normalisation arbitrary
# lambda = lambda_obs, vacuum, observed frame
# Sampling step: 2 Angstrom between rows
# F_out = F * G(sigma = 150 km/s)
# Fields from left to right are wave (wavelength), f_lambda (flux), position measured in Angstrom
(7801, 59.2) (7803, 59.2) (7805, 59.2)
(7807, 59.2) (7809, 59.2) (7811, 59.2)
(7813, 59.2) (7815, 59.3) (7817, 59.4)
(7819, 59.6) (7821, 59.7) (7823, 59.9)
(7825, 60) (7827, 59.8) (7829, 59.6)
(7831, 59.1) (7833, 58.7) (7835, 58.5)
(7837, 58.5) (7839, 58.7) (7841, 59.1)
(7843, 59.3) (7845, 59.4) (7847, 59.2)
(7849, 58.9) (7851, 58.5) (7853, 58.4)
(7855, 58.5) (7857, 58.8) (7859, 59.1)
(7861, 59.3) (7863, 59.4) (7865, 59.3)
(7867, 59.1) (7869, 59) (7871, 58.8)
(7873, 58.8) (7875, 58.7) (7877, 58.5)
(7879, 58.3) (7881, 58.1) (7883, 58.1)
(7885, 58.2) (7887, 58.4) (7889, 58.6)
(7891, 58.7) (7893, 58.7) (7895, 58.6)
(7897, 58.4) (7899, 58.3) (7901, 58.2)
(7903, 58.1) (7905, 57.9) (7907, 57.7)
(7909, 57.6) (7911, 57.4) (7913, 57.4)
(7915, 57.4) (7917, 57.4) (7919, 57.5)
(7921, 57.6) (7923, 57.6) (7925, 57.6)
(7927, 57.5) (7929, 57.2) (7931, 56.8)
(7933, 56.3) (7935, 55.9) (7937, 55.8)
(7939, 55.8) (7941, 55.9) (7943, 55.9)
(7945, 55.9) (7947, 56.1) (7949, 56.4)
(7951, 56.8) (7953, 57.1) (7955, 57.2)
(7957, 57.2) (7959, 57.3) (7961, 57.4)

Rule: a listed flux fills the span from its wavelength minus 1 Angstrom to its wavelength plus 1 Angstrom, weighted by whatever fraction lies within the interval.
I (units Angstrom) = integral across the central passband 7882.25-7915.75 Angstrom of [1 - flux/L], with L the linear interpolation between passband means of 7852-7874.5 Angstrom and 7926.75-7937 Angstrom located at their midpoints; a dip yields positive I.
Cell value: -0.2 Angstrom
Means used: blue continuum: 58.9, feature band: 58.1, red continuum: 56.6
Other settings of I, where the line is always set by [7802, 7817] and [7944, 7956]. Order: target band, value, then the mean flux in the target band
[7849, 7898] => -0.6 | 58.7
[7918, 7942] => 0.1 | 56.8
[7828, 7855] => -0.1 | 58.9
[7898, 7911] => -0.1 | 57.9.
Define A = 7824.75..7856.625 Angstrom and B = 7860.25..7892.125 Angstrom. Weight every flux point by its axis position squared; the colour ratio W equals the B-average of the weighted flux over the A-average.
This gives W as 1.0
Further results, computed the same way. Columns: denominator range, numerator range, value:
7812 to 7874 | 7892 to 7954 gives 0.99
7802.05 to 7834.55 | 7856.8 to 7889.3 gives 1.00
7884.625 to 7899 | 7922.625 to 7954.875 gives 0.98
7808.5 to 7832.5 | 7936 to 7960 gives 0.98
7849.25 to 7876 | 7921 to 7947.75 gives 0.98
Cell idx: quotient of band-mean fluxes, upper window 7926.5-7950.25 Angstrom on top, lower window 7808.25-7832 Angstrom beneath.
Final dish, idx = 0.95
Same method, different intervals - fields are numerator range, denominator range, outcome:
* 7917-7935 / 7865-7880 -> 0.97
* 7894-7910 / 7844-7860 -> 0.99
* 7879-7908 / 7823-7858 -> 0.99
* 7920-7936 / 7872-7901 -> 0.98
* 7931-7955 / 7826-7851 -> 0.95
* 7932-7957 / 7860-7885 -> 0.96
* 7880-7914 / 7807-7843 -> 0.98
